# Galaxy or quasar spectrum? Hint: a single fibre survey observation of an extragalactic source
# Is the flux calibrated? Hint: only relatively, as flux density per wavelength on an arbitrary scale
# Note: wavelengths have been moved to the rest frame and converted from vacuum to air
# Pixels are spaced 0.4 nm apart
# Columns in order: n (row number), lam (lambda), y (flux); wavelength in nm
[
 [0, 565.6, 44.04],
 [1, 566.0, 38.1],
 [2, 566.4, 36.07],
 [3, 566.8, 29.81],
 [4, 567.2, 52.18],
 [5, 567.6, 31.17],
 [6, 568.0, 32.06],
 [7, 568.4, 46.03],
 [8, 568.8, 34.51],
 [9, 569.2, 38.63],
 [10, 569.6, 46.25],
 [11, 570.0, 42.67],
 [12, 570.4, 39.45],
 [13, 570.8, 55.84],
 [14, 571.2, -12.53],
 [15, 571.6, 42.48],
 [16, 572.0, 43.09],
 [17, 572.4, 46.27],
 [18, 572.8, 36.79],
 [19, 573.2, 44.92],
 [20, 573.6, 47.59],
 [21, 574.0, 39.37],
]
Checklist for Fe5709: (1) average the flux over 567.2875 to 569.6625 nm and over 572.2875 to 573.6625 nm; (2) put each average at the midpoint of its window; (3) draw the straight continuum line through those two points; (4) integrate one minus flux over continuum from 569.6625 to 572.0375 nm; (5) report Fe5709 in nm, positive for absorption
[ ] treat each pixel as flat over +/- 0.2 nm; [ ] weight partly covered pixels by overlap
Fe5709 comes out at 0.32 nm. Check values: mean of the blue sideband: 38.3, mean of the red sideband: 43.4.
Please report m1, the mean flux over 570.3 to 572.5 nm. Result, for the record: 35.1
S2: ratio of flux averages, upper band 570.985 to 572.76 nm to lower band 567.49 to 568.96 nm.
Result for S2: 0.85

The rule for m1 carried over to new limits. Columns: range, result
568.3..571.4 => 36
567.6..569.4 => 37.1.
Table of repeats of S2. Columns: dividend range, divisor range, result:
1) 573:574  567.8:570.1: 1.12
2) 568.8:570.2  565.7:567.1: 1.13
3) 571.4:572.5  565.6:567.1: 1.18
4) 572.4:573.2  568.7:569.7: 1.04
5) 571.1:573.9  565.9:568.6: 0.99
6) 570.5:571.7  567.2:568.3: 0.77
